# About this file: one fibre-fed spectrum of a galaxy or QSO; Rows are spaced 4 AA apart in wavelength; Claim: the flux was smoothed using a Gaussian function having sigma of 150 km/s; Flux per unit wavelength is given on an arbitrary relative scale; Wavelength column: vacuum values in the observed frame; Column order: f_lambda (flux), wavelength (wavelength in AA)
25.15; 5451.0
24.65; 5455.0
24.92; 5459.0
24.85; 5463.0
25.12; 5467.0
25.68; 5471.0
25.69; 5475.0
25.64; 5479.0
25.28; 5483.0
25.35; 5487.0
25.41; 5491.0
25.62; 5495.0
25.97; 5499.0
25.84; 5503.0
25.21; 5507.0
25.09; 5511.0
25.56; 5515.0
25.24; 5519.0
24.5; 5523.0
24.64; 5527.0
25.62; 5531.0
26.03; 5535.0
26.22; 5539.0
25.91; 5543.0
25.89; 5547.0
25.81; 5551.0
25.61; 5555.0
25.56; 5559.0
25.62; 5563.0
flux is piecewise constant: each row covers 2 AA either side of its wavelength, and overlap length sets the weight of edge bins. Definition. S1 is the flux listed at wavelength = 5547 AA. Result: 25.89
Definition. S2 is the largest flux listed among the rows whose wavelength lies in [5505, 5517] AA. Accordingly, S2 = 25.56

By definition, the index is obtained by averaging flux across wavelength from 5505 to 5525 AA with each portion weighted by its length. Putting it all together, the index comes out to 25.1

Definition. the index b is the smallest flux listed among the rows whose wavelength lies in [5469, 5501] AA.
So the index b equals 25.28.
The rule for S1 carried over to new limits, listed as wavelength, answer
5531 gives 25.62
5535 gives 26.03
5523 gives 24.5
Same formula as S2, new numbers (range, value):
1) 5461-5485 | 25.69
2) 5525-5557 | 26.22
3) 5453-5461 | 24.92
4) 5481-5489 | 25.35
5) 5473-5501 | 25.97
